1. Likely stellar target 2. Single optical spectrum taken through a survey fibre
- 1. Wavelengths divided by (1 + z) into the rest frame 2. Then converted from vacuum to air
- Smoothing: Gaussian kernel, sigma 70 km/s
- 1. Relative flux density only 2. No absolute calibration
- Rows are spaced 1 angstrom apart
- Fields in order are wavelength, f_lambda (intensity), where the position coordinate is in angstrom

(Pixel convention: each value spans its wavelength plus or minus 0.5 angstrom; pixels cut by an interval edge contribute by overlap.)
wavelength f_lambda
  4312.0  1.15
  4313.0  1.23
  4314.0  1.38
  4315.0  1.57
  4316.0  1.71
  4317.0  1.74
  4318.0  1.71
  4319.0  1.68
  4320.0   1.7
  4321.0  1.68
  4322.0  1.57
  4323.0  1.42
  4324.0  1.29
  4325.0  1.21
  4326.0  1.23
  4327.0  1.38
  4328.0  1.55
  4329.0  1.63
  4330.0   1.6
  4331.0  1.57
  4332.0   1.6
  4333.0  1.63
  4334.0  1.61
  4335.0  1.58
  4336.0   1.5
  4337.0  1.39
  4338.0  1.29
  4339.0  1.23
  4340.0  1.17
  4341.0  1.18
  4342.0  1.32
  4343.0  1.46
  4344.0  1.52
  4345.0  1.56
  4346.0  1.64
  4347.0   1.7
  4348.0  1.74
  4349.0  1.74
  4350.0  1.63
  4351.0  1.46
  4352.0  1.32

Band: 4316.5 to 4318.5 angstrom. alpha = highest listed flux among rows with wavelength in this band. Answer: 1.74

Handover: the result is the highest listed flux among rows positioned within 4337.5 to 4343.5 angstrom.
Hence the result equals 1.46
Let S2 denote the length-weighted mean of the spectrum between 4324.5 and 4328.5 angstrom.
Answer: 1.34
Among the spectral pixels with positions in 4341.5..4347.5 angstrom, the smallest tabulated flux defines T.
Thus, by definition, 1.32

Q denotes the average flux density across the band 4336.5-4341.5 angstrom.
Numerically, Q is 1.25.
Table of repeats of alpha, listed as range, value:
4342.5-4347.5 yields 1.7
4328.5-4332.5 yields 1.63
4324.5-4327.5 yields 1.38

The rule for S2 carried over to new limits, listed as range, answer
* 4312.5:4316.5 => 1.47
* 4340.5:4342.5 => 1.25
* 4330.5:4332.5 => 1.58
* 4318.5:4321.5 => 1.69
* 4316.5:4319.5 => 1.71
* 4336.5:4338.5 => 1.34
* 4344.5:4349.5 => 1.68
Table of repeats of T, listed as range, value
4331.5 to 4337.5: 1.39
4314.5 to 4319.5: 1.57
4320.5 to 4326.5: 1.21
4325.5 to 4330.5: 1.23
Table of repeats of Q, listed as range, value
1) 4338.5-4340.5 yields 1.2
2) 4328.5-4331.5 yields 1.6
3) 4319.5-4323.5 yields 1.59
